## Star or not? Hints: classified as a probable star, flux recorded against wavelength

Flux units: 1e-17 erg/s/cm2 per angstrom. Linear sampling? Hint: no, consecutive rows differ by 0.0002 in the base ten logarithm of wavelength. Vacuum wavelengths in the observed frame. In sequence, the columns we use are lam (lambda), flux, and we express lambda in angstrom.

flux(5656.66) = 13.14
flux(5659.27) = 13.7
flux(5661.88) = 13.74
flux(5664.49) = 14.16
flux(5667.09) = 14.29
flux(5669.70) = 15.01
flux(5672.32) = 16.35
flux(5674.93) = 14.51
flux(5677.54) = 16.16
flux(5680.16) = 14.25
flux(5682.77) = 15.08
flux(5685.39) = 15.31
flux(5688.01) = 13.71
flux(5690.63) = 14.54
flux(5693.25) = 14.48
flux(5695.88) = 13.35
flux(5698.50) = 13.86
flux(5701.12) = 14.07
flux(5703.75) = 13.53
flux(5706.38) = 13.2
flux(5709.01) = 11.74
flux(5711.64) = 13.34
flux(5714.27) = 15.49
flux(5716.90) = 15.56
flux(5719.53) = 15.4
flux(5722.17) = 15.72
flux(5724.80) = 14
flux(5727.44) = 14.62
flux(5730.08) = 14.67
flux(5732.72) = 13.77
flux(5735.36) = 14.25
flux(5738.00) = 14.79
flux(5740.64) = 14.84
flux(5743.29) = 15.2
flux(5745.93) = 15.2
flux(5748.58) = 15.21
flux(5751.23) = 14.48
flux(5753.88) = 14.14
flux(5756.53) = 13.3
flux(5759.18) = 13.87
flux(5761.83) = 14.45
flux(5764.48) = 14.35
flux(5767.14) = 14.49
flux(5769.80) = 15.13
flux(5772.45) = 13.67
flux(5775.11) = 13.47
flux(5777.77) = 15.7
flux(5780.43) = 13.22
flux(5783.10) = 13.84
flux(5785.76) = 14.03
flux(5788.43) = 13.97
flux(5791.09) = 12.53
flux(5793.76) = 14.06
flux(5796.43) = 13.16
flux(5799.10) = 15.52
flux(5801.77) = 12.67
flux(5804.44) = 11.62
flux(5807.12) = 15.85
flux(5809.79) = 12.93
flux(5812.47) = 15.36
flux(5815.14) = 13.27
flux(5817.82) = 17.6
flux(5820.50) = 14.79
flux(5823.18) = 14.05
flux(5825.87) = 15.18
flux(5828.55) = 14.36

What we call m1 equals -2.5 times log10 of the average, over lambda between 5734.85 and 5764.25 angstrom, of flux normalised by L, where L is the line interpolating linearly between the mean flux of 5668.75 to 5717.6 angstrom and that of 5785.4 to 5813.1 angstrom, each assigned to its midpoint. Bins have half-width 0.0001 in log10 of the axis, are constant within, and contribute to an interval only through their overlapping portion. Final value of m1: -0.04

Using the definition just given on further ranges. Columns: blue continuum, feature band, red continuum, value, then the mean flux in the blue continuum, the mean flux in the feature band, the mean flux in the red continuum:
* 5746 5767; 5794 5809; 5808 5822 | 0.07 mag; 14.3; 13.8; 14.8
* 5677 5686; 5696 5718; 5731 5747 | 0.08 mag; 15.1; 13.8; 14.7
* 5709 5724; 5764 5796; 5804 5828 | 0.05 mag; 14.8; 14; 14.6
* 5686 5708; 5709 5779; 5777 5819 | -0.04 mag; 13.9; 14.5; 14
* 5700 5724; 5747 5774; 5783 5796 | -0.04 mag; 14.2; 14.3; 13.6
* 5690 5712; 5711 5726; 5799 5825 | -0.10 mag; 13.5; 15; 14.3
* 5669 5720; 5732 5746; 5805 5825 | -0.01 mag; 14.4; 14.7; 14.7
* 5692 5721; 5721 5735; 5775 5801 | -0.04 mag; 14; 14.5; 13.9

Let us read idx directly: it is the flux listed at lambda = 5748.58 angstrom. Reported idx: 15.21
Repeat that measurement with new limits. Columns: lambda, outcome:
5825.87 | 15.18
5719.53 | 15.4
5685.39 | 15.31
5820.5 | 14.79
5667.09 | 14.29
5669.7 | 15.01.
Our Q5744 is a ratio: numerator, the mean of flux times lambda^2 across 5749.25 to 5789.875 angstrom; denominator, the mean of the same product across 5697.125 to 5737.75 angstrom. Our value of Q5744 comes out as 1.01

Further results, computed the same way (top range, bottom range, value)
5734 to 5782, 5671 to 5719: 1.03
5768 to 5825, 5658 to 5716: 1.03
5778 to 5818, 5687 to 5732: 1.01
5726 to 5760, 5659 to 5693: 1.01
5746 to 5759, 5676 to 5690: 0.99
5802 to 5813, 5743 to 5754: 0.94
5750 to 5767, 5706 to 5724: 1.00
